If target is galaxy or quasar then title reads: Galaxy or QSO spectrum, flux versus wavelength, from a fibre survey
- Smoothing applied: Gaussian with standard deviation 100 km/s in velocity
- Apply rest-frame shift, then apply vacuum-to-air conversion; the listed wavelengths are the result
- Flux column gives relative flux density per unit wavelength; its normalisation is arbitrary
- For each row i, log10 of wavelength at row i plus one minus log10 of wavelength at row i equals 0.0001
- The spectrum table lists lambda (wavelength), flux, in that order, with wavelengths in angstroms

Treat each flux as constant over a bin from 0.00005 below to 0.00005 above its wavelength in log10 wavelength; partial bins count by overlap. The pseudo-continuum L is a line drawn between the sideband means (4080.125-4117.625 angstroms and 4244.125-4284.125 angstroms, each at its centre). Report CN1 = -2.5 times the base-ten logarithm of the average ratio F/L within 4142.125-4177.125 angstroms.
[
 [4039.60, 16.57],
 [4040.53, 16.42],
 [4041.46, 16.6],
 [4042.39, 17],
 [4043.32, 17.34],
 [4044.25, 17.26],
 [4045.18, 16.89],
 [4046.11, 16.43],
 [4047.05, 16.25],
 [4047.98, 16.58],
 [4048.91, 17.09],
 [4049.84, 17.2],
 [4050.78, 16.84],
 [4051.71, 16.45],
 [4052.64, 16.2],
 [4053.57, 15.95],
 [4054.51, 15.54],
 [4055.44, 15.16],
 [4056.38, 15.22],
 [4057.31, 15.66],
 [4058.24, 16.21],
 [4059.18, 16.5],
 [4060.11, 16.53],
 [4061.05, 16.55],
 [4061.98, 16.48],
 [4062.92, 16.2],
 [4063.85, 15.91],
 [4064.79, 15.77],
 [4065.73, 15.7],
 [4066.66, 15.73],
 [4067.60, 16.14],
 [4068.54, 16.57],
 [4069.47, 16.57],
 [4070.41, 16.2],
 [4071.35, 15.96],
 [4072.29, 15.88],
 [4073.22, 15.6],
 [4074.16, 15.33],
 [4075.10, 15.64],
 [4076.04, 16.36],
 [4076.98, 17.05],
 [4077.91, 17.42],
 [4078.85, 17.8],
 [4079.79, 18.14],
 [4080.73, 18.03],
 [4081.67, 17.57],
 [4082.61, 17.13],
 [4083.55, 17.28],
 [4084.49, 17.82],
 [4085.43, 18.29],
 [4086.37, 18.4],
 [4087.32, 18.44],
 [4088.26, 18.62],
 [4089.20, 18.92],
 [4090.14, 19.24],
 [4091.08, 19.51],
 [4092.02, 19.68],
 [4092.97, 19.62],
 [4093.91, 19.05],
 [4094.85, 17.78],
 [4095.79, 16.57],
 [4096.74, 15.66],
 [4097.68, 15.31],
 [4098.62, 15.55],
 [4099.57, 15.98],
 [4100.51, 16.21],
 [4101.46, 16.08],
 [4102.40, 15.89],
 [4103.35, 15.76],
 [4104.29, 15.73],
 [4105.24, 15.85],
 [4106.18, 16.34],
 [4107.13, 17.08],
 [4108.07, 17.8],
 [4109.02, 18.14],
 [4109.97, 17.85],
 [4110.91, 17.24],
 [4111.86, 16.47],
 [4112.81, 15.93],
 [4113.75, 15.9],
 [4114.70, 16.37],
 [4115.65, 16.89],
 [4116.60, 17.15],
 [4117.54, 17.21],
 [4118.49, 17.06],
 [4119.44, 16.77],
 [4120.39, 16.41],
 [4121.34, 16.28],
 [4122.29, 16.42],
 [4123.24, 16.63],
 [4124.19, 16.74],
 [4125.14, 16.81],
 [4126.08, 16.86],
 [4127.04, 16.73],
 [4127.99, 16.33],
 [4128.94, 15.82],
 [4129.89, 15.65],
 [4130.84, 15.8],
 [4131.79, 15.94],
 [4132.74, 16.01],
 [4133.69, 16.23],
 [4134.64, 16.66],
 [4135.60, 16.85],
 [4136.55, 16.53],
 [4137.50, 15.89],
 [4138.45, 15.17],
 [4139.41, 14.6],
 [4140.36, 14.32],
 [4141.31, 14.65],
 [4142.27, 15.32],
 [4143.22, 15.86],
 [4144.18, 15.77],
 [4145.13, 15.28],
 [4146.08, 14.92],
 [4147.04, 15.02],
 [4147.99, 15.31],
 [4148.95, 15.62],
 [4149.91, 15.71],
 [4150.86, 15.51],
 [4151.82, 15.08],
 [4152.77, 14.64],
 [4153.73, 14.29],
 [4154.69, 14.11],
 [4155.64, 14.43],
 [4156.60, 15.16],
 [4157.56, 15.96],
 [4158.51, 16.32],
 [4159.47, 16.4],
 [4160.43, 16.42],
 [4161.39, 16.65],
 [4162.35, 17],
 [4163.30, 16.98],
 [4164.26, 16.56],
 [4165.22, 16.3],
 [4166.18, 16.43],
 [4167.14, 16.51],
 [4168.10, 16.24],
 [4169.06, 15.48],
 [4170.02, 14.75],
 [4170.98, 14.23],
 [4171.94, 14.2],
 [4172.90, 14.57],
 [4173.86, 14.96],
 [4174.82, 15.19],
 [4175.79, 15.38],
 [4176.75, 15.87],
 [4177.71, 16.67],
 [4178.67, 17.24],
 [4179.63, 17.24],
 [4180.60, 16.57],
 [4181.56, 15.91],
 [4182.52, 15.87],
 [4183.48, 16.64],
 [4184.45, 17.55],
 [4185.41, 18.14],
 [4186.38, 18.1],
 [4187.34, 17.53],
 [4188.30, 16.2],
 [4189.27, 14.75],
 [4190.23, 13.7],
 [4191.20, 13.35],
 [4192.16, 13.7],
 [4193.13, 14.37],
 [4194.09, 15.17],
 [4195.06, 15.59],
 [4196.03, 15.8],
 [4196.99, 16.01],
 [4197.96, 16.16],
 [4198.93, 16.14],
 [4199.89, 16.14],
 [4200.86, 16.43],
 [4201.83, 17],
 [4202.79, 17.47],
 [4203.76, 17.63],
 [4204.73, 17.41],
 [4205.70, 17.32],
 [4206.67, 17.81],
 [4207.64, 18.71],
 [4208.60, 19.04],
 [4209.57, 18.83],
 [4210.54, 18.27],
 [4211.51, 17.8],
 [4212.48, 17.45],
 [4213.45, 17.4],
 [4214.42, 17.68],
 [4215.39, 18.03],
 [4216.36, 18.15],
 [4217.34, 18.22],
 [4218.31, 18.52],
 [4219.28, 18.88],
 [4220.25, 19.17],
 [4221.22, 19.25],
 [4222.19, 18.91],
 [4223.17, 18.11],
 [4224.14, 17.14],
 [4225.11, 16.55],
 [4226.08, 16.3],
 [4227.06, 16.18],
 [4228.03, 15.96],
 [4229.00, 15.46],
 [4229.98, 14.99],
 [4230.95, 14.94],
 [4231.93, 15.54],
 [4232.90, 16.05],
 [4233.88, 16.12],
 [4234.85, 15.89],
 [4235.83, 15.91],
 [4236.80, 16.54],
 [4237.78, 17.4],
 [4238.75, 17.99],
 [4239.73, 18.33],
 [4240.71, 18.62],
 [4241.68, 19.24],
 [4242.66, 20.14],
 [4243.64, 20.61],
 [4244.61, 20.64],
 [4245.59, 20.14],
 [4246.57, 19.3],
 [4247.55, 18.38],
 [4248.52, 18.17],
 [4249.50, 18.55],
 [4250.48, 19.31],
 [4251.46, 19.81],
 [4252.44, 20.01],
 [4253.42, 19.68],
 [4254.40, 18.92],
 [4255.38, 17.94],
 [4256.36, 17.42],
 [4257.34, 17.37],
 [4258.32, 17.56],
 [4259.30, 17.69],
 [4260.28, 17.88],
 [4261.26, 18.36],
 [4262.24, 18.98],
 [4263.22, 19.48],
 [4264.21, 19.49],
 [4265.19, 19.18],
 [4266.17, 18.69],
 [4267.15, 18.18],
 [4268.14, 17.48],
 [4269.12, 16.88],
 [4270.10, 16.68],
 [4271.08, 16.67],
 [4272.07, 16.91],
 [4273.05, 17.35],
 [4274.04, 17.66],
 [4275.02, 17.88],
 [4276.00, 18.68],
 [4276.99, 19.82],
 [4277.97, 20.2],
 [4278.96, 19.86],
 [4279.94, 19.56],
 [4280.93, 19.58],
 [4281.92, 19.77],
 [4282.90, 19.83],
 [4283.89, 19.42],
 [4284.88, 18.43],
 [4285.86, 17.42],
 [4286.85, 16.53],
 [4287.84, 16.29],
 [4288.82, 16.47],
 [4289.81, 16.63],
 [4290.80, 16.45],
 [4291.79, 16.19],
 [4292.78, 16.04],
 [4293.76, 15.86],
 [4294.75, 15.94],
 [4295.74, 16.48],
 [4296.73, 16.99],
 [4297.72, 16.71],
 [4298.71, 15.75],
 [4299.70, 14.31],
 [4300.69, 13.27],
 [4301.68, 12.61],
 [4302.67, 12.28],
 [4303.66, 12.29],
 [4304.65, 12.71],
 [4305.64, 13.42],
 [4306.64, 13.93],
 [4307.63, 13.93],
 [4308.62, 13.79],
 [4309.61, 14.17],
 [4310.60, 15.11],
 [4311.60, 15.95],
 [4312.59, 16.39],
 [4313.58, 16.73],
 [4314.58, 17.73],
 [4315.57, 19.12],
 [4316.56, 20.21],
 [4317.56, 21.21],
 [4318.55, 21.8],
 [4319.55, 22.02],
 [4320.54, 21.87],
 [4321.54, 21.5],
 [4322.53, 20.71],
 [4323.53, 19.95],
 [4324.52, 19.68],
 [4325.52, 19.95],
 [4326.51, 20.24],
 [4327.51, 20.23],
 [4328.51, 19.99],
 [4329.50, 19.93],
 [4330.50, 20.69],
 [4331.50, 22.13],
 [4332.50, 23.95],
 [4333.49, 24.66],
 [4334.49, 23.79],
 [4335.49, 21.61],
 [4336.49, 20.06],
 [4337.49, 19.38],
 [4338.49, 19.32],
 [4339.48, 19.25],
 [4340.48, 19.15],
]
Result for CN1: 0.147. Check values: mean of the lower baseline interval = 17.3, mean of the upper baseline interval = 18.7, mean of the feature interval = 15.5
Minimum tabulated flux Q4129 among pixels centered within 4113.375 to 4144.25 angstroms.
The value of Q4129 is 14.32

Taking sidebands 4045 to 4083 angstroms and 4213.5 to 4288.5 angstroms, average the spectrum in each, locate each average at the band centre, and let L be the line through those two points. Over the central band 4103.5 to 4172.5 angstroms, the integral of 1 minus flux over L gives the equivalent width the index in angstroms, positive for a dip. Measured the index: 4.2 angstroms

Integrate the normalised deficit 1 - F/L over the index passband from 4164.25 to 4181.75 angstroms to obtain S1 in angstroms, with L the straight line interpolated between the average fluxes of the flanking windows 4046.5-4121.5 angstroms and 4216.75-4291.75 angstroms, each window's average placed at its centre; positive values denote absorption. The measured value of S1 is 1.7 angstroms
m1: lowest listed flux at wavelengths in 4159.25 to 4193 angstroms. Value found 13.35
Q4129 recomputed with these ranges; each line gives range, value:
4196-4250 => 14.94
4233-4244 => 15.89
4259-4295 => 15.86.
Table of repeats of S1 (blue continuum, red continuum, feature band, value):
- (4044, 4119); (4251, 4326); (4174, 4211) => 1.6 angstroms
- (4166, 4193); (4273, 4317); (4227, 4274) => -4.8 angstroms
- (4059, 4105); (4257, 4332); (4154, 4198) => 3.7 angstroms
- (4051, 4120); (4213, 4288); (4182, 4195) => 1.4 angstroms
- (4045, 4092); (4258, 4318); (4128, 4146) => 1.3 angstroms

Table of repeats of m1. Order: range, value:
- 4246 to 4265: 17.37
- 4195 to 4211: 15.59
